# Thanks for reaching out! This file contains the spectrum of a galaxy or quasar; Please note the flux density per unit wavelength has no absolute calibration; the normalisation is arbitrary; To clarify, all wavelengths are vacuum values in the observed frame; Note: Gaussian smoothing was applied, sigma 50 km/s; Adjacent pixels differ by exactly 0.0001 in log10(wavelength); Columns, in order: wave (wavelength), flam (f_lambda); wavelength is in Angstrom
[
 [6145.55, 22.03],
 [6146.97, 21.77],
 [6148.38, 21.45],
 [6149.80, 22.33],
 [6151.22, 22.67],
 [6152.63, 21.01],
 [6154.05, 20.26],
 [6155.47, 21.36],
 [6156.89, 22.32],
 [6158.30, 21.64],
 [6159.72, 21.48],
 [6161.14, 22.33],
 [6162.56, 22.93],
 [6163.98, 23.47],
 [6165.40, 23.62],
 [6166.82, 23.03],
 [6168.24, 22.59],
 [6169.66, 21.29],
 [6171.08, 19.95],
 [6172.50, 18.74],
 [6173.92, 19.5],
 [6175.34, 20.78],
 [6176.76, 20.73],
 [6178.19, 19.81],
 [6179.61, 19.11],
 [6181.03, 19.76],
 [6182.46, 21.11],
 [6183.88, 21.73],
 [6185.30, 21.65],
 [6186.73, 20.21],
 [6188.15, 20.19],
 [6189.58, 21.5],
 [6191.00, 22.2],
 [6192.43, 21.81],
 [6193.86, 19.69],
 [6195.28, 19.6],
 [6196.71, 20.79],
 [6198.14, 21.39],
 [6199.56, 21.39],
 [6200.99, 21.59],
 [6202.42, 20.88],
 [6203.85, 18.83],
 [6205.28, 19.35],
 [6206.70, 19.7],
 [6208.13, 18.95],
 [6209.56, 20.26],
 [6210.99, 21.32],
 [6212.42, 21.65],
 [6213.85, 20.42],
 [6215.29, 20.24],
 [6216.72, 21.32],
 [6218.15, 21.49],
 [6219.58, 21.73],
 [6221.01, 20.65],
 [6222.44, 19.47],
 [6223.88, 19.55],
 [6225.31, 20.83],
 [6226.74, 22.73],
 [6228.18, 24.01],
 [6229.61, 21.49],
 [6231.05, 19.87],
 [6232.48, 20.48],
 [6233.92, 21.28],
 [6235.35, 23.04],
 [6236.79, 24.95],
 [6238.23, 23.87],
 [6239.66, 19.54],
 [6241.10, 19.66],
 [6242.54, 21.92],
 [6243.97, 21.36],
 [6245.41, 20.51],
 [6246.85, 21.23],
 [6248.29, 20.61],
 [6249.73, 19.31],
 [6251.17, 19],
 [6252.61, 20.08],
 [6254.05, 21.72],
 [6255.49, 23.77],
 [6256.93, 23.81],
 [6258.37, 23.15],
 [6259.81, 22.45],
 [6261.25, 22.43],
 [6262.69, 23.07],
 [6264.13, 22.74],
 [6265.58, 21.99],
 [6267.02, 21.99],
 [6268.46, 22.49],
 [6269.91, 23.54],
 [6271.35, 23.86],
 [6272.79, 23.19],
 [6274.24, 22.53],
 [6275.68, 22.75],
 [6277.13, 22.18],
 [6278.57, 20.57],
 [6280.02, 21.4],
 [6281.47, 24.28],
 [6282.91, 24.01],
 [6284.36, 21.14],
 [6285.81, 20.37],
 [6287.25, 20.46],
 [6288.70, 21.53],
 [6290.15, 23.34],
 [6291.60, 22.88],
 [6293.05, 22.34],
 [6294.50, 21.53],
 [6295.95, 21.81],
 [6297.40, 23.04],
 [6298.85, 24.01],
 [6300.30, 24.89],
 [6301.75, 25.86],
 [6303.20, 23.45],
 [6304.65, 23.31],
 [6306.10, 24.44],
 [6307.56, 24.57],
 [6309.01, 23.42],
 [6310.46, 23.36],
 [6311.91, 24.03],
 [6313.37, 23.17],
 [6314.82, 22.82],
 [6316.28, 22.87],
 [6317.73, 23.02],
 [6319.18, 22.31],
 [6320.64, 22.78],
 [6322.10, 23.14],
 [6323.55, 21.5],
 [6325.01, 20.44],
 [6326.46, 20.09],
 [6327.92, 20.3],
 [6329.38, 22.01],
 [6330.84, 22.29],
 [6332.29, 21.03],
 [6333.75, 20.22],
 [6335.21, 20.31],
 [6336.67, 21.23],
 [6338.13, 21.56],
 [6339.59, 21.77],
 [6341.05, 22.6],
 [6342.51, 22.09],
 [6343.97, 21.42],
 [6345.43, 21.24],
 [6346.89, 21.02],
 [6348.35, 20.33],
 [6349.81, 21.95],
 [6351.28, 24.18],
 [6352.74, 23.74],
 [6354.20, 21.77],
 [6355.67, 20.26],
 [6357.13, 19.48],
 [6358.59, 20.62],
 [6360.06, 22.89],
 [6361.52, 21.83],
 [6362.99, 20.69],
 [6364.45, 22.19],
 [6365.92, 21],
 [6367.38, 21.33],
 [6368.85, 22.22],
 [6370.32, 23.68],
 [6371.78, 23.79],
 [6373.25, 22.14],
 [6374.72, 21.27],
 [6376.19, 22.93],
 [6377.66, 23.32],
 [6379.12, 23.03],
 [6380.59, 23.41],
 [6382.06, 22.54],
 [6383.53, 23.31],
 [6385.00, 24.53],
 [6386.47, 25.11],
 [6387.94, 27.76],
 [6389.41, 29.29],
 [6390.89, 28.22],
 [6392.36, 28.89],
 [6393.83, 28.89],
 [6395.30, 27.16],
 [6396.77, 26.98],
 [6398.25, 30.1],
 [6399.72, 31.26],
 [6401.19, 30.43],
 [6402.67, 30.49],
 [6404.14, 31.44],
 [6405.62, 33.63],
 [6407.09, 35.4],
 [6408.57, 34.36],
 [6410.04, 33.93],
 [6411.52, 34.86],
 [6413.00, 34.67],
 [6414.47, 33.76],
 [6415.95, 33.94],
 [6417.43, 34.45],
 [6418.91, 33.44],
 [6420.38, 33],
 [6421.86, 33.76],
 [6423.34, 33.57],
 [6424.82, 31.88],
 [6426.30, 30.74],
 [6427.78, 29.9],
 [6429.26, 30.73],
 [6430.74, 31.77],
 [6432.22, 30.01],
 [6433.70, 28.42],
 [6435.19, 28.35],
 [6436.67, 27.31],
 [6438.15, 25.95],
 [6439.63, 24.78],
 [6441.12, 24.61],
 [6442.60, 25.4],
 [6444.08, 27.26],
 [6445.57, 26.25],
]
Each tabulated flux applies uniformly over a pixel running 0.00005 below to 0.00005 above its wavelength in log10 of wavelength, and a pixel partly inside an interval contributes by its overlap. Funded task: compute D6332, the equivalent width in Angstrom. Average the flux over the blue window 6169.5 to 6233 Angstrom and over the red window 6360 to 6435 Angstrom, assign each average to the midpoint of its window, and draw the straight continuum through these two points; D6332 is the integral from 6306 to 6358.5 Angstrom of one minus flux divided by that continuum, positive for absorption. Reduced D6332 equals 7.6 Angstrom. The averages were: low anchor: 20.7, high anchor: 28.3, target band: 22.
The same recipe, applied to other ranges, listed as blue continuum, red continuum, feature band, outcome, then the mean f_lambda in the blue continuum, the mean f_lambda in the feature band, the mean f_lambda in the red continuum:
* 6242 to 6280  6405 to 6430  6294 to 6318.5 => 1.7 Angstrom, 22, 23.5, 33.3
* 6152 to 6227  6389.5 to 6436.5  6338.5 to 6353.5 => 3.3 Angstrom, 20.9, 22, 31.5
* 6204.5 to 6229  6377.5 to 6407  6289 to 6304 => 0.4 Angstrom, 20.8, 23.3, 27.8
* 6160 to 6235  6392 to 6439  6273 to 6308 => 3.6 Angstrom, 21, 22.8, 31.4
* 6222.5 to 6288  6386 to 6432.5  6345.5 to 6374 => 6.5 Angstrom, 21.9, 21.8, 31.4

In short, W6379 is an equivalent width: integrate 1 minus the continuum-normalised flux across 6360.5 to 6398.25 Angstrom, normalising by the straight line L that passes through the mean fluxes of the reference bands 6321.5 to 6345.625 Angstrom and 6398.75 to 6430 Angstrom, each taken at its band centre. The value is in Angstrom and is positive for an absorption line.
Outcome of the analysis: 4.9 Angstrom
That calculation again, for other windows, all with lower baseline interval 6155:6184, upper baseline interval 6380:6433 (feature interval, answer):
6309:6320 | 1.6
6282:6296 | 2.1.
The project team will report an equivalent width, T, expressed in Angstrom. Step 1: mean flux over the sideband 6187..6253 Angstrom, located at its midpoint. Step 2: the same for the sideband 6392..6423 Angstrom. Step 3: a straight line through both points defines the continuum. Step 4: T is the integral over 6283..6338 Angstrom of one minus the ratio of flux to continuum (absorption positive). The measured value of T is 8.1 Angstrom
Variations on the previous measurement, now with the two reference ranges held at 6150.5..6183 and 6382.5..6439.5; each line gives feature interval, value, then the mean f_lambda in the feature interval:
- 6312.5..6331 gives 3.44 Angstrom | 22.1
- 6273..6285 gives 1.46 Angstrom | 22.4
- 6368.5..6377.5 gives 1.95 Angstrom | 22.7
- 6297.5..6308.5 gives 0.89 Angstrom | 24.3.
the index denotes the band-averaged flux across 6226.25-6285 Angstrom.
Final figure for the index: 22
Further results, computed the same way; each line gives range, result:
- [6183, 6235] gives 20.9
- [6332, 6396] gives 22.9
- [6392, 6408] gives 30.5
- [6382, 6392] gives 26.1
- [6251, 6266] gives 22.3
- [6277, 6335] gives 22.5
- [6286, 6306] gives 22.9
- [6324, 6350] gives 21.2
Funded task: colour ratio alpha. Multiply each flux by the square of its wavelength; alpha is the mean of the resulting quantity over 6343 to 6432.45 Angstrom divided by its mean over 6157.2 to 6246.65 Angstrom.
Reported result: 1.36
